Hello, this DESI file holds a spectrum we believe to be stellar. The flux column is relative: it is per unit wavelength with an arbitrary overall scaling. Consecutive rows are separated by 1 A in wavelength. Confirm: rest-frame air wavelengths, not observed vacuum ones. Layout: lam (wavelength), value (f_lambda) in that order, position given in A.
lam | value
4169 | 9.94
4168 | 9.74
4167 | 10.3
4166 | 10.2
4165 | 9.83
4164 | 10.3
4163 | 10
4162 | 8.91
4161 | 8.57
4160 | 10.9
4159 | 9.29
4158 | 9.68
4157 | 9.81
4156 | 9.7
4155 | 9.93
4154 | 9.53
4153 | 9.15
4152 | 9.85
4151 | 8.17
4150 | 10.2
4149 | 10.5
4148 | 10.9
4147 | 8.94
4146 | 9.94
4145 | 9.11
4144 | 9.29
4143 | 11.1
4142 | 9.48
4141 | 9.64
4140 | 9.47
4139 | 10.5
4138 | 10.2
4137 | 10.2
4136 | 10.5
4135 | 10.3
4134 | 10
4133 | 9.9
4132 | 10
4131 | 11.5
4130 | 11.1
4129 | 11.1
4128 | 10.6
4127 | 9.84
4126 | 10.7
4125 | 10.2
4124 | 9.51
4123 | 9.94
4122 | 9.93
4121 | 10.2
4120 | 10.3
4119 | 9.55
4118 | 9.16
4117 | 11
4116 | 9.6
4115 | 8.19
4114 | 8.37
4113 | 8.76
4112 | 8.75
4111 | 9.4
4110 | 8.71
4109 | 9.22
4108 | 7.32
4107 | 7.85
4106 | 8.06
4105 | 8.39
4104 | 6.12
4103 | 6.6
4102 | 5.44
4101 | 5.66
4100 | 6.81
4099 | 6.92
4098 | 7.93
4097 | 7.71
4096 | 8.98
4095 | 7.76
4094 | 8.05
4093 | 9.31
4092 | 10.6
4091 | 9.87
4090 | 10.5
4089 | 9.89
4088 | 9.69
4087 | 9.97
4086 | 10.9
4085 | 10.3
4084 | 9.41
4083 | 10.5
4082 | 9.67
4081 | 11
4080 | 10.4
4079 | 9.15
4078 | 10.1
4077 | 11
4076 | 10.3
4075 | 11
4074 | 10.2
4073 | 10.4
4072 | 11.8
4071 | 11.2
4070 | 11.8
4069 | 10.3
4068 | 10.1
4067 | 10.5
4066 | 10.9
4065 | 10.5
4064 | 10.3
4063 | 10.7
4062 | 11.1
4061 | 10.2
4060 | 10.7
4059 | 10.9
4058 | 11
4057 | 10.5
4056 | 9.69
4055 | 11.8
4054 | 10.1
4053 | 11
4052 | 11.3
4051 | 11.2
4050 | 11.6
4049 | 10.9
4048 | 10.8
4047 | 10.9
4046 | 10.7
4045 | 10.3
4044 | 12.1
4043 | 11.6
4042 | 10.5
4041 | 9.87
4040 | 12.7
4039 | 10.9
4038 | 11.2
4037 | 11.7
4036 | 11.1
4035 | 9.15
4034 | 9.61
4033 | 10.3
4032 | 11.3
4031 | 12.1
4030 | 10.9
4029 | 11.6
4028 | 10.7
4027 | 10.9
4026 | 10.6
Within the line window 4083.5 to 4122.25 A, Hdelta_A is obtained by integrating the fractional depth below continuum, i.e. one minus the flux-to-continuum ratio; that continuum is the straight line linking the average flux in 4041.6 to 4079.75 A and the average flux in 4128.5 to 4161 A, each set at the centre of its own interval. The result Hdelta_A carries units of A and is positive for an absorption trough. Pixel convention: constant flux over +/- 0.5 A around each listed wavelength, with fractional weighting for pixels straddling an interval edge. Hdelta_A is 6.1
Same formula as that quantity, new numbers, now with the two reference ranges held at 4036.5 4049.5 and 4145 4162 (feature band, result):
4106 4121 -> 1.7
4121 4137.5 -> -0.6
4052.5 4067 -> 0.3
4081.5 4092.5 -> 0.4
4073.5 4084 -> 0.3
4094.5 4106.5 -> 3.6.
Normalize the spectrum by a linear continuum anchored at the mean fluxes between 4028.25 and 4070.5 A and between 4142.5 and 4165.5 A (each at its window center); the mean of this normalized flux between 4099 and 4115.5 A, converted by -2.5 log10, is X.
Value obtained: 0.31 mag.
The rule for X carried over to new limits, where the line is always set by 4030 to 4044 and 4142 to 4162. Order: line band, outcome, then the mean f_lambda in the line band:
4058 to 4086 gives 0.00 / 10.5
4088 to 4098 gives 0.13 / 9.15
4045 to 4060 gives -0.01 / 10.9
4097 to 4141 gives 0.10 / 9.15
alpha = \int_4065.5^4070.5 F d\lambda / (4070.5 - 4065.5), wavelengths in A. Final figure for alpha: 10.7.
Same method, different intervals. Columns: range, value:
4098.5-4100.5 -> 6.87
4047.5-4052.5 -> 11.2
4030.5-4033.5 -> 11.2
